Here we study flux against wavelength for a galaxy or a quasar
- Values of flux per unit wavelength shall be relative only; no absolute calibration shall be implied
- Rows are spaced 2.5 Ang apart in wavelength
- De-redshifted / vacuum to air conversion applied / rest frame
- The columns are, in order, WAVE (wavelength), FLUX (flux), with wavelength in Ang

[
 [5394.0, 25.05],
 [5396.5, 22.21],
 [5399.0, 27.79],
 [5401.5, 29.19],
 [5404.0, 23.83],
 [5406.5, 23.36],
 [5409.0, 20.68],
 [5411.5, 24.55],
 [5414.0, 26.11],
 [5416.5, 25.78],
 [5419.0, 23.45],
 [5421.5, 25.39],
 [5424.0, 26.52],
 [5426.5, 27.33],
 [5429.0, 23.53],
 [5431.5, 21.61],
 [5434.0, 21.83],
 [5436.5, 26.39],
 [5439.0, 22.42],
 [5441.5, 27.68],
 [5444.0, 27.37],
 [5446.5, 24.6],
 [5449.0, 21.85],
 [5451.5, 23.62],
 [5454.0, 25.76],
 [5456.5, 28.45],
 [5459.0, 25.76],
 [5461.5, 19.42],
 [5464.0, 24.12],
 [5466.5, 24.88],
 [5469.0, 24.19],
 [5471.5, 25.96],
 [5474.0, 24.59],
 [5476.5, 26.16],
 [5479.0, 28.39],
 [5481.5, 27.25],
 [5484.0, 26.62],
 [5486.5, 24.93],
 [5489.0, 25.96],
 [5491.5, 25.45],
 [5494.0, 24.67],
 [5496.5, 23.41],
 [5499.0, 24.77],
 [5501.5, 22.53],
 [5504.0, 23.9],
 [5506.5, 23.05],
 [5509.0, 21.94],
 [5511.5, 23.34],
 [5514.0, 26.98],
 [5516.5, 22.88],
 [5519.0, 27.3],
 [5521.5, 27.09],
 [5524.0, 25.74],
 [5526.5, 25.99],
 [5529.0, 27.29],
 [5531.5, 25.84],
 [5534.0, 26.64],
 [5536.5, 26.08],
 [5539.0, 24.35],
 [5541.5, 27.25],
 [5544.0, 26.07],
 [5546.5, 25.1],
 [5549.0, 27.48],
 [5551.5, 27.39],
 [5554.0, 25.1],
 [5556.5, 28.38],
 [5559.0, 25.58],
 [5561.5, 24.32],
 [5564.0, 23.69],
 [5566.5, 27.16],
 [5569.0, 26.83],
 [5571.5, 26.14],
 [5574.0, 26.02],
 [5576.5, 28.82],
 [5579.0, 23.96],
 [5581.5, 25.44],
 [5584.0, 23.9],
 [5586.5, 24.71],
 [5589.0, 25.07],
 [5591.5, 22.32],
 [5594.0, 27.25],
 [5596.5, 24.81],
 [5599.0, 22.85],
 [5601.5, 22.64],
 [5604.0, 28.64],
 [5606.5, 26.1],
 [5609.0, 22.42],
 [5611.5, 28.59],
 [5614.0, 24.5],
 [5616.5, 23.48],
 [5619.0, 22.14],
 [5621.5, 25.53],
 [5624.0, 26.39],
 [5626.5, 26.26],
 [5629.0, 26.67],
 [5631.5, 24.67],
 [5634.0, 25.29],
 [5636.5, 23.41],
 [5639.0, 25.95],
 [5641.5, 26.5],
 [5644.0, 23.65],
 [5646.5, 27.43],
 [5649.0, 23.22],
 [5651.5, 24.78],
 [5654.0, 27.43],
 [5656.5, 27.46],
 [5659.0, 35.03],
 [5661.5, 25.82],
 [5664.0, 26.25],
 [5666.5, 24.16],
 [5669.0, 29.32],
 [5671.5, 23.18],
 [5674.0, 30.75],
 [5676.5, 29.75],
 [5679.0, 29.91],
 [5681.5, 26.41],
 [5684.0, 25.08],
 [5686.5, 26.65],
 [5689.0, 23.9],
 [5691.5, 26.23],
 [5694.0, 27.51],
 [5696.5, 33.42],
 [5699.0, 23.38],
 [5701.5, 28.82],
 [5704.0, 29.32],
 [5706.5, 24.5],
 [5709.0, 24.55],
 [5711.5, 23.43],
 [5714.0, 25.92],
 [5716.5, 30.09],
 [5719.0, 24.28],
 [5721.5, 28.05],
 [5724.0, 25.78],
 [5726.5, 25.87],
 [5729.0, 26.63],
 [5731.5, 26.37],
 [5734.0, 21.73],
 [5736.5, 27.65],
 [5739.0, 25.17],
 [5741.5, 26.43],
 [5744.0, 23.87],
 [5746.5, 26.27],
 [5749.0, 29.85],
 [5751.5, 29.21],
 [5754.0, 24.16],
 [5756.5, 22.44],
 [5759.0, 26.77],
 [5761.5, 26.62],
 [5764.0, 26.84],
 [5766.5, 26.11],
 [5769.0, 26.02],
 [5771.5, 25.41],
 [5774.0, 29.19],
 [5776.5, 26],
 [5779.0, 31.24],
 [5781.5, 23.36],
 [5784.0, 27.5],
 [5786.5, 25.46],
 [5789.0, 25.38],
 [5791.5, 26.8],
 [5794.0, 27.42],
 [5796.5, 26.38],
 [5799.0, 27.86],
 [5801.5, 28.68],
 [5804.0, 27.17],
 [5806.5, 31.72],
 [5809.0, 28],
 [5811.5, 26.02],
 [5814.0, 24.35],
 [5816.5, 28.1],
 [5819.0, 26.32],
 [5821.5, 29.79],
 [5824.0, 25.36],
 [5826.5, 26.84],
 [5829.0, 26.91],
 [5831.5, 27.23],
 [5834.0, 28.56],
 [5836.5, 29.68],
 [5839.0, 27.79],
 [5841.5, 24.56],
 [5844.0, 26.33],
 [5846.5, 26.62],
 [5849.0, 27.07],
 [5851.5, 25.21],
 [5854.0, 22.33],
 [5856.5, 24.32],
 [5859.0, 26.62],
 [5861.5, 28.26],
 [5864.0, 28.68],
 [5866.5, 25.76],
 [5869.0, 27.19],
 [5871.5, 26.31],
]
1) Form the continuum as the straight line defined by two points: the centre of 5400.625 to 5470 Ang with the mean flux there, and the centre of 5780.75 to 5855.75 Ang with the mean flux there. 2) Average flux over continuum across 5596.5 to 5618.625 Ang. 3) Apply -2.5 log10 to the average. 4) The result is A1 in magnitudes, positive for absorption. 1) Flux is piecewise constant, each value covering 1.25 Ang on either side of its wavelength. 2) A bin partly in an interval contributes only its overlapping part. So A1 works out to 0.04 mag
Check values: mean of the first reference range 24.6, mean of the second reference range 26.8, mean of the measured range 24.8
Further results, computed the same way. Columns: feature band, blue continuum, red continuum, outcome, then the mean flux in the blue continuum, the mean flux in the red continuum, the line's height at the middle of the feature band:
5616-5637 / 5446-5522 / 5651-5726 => 0.06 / 24.8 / 27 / 26.4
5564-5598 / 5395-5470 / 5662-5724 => 0.02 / 24.7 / 26.8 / 25.9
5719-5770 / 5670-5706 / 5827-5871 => 0.04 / 27.4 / 26.7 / 27.1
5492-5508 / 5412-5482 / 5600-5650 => 0.06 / 25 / 25.2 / 25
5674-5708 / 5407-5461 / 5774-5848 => -0.04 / 24.7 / 27.2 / 26.4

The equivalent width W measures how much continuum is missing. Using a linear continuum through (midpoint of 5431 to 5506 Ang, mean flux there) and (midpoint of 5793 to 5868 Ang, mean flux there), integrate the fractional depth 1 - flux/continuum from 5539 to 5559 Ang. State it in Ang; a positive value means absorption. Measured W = -0.9 Ang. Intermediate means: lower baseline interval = 24.8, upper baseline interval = 27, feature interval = 26.5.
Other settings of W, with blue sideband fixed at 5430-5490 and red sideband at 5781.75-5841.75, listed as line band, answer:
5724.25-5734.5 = 0.5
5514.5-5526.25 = -0.2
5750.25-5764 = 0.5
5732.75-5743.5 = 0.6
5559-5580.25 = -0.1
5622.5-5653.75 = 0.8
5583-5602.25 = 1.2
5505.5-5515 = 0.6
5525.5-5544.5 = -0.5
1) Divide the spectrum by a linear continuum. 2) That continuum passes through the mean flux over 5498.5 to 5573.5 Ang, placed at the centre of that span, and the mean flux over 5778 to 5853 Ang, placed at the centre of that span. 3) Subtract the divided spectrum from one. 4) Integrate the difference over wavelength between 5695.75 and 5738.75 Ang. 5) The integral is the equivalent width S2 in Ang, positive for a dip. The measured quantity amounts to 0.3 Ang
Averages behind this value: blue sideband 25.6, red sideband 27.1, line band 26.3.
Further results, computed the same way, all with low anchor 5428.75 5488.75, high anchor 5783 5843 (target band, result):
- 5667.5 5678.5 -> -0.8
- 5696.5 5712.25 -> 0.1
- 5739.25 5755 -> 0.1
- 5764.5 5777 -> 0.2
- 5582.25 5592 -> 0.6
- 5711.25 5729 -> 0.2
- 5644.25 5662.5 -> -0.6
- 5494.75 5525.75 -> 1.0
